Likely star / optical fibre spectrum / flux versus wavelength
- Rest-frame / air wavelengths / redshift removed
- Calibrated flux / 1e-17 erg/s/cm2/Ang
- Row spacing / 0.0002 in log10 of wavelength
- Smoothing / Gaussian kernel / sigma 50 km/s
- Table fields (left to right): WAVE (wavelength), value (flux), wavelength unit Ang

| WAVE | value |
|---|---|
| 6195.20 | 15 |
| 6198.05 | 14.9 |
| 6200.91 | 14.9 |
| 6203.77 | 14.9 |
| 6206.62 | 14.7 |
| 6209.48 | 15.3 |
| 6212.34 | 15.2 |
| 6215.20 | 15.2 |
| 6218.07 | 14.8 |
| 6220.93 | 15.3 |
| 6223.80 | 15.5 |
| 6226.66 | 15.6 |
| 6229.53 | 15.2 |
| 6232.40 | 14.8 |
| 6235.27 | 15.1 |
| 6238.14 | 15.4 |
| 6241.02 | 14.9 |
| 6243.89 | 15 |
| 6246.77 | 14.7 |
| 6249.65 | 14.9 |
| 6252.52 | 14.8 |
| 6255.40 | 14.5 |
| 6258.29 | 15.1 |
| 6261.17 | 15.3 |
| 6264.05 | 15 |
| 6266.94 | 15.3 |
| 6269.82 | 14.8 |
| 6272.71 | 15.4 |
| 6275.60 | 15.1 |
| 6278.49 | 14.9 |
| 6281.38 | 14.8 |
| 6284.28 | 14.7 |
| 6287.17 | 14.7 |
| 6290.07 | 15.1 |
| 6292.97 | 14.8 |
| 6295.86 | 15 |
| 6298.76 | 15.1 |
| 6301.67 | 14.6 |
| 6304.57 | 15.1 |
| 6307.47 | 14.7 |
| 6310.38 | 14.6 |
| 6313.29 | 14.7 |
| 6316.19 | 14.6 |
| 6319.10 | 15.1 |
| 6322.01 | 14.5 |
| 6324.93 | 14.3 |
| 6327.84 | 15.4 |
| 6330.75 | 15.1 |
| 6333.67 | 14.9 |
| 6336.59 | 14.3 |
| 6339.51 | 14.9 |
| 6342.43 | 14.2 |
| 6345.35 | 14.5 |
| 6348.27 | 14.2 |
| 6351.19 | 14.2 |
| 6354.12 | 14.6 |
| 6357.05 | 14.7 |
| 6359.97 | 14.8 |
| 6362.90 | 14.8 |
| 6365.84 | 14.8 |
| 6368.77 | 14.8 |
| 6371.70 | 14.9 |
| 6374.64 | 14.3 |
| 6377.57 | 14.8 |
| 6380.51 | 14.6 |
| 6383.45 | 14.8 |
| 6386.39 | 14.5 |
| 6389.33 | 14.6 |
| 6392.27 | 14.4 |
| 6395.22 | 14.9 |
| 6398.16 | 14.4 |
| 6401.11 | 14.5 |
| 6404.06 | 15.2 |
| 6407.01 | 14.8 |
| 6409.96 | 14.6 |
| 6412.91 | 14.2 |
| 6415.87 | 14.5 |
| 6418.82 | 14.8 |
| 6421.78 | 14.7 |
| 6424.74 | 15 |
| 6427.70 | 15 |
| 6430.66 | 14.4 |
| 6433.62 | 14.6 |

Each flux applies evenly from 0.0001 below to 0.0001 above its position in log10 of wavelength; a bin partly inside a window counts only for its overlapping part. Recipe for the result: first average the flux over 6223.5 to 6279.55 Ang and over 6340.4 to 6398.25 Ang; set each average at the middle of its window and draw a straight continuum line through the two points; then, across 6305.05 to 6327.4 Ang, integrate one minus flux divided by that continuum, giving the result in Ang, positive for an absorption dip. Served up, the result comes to 0.2 Ang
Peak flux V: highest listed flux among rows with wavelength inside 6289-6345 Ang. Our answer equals 15.4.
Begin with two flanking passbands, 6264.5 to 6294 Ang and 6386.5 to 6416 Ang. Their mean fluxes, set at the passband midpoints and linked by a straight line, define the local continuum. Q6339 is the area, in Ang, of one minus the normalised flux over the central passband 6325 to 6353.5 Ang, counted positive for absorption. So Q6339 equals 0.3 Ang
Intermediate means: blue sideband 15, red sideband 14.6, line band 14.6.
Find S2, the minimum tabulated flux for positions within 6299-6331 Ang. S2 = 14.3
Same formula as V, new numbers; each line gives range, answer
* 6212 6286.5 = 15.6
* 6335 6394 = 14.9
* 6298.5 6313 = 15.1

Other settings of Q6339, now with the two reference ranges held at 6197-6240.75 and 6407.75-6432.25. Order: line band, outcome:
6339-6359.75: 0.5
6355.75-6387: 0.1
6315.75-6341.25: 0.1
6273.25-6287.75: 0.1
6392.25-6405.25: 0.0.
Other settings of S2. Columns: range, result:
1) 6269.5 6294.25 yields 14.7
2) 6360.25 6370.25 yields 14.8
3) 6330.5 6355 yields 14.2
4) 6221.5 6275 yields 14.5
